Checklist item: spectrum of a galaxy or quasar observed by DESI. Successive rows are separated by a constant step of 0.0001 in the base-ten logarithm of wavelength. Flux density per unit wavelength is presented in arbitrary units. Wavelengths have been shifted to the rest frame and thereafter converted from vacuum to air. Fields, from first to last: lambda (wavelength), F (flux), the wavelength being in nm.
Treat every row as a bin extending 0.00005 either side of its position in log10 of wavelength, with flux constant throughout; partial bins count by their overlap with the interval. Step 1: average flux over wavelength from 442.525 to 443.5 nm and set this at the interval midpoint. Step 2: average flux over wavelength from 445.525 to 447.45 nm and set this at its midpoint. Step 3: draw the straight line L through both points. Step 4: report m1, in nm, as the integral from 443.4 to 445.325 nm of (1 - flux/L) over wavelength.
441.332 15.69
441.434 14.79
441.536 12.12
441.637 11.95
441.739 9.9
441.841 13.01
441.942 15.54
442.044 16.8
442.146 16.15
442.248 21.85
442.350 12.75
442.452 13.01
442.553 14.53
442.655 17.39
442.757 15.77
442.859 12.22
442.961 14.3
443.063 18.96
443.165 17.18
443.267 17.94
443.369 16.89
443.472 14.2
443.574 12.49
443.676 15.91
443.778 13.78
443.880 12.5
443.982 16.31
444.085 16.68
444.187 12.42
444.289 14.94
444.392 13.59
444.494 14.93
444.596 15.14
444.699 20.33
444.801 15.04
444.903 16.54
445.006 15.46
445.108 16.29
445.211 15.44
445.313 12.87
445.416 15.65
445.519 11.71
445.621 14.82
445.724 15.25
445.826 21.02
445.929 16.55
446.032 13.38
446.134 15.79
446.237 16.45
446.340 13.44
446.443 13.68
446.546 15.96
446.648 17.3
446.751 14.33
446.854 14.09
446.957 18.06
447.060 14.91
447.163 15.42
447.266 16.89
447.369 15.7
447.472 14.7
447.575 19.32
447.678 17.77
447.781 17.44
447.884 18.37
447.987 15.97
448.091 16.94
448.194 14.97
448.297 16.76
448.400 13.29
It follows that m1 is 0.10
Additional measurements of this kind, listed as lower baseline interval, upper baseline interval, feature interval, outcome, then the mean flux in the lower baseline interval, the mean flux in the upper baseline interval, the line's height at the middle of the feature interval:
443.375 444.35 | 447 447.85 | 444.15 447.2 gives 0.03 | 14.5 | 16.6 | 15.5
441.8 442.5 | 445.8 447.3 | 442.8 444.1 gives 0.03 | 15.6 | 15.7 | 15.7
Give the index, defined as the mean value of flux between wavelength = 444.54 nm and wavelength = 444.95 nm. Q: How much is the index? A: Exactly 16.8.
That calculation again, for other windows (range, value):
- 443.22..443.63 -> 15.3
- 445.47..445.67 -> 13.3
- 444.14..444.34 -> 13.7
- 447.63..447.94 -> 17.9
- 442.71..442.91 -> 14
